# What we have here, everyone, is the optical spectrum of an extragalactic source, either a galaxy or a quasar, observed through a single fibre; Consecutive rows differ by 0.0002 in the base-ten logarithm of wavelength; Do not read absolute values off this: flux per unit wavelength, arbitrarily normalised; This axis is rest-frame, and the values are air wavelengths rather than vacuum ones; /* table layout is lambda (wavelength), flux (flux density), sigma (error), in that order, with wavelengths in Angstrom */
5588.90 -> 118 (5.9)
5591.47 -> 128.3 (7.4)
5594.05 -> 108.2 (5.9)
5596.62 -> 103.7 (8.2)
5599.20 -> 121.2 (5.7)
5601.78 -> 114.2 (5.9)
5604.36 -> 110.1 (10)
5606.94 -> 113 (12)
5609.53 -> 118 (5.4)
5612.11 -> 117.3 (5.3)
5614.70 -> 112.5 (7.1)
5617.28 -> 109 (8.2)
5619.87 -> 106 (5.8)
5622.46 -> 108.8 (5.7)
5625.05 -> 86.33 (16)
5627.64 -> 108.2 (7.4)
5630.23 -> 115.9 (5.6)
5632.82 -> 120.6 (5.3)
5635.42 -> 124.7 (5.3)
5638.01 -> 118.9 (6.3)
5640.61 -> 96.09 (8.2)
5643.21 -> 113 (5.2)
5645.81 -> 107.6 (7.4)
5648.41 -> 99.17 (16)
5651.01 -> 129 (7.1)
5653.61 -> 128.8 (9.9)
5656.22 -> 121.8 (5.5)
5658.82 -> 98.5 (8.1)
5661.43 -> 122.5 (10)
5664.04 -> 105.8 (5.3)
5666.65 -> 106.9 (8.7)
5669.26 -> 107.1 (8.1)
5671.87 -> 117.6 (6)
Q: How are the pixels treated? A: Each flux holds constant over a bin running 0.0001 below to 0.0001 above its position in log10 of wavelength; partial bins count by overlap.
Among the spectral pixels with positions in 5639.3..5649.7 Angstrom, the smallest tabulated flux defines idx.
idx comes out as 96.09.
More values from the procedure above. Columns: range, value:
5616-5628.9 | 86.33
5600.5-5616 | 110.1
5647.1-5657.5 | 99.17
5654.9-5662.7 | 98.5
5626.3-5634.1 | 108.2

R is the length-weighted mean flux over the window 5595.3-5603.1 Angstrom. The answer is 113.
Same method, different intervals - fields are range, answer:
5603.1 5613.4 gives 115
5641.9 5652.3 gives 112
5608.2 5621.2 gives 112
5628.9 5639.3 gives 120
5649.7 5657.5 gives 126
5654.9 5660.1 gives 110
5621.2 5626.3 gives 97.6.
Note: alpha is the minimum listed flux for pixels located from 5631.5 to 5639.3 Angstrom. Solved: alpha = 118.9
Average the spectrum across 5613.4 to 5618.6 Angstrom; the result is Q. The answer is 111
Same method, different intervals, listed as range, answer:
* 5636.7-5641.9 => 108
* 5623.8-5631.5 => 104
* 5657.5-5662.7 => 111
